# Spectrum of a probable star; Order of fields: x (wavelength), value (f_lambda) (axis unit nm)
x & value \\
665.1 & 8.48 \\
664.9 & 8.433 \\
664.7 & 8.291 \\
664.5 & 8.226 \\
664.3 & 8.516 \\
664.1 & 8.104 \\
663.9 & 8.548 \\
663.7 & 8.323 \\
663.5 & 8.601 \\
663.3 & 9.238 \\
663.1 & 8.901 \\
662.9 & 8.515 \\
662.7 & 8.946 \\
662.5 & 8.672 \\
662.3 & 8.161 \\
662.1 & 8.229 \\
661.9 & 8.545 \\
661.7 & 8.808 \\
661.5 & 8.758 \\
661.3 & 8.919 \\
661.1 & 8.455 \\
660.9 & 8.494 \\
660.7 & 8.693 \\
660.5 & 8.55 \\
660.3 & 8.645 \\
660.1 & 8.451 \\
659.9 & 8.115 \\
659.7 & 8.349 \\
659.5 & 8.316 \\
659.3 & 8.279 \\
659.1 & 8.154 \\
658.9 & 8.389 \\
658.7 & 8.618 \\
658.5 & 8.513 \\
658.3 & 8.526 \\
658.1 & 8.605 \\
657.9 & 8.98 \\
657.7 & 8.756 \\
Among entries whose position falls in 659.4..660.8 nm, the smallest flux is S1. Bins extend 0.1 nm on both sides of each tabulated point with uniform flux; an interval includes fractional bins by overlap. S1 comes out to 8.115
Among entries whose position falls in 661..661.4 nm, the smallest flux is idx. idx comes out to 8.455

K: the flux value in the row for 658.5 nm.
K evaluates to 8.513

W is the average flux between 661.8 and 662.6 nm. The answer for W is 8.4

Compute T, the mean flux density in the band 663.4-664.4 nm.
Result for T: 8.42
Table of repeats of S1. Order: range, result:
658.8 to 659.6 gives 8.154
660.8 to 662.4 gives 8.161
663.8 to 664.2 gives 8.104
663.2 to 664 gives 8.323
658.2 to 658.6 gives 8.513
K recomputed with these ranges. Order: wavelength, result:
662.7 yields 8.946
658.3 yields 8.526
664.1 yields 8.104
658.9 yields 8.389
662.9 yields 8.515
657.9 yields 8.98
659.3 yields 8.279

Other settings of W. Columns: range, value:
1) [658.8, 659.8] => 8.3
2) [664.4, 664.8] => 8.26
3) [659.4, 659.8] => 8.33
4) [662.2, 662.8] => 8.59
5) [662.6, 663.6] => 8.84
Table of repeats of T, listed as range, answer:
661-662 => 8.7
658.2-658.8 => 8.55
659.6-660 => 8.23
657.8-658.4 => 8.7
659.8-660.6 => 8.44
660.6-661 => 8.59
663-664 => 8.72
